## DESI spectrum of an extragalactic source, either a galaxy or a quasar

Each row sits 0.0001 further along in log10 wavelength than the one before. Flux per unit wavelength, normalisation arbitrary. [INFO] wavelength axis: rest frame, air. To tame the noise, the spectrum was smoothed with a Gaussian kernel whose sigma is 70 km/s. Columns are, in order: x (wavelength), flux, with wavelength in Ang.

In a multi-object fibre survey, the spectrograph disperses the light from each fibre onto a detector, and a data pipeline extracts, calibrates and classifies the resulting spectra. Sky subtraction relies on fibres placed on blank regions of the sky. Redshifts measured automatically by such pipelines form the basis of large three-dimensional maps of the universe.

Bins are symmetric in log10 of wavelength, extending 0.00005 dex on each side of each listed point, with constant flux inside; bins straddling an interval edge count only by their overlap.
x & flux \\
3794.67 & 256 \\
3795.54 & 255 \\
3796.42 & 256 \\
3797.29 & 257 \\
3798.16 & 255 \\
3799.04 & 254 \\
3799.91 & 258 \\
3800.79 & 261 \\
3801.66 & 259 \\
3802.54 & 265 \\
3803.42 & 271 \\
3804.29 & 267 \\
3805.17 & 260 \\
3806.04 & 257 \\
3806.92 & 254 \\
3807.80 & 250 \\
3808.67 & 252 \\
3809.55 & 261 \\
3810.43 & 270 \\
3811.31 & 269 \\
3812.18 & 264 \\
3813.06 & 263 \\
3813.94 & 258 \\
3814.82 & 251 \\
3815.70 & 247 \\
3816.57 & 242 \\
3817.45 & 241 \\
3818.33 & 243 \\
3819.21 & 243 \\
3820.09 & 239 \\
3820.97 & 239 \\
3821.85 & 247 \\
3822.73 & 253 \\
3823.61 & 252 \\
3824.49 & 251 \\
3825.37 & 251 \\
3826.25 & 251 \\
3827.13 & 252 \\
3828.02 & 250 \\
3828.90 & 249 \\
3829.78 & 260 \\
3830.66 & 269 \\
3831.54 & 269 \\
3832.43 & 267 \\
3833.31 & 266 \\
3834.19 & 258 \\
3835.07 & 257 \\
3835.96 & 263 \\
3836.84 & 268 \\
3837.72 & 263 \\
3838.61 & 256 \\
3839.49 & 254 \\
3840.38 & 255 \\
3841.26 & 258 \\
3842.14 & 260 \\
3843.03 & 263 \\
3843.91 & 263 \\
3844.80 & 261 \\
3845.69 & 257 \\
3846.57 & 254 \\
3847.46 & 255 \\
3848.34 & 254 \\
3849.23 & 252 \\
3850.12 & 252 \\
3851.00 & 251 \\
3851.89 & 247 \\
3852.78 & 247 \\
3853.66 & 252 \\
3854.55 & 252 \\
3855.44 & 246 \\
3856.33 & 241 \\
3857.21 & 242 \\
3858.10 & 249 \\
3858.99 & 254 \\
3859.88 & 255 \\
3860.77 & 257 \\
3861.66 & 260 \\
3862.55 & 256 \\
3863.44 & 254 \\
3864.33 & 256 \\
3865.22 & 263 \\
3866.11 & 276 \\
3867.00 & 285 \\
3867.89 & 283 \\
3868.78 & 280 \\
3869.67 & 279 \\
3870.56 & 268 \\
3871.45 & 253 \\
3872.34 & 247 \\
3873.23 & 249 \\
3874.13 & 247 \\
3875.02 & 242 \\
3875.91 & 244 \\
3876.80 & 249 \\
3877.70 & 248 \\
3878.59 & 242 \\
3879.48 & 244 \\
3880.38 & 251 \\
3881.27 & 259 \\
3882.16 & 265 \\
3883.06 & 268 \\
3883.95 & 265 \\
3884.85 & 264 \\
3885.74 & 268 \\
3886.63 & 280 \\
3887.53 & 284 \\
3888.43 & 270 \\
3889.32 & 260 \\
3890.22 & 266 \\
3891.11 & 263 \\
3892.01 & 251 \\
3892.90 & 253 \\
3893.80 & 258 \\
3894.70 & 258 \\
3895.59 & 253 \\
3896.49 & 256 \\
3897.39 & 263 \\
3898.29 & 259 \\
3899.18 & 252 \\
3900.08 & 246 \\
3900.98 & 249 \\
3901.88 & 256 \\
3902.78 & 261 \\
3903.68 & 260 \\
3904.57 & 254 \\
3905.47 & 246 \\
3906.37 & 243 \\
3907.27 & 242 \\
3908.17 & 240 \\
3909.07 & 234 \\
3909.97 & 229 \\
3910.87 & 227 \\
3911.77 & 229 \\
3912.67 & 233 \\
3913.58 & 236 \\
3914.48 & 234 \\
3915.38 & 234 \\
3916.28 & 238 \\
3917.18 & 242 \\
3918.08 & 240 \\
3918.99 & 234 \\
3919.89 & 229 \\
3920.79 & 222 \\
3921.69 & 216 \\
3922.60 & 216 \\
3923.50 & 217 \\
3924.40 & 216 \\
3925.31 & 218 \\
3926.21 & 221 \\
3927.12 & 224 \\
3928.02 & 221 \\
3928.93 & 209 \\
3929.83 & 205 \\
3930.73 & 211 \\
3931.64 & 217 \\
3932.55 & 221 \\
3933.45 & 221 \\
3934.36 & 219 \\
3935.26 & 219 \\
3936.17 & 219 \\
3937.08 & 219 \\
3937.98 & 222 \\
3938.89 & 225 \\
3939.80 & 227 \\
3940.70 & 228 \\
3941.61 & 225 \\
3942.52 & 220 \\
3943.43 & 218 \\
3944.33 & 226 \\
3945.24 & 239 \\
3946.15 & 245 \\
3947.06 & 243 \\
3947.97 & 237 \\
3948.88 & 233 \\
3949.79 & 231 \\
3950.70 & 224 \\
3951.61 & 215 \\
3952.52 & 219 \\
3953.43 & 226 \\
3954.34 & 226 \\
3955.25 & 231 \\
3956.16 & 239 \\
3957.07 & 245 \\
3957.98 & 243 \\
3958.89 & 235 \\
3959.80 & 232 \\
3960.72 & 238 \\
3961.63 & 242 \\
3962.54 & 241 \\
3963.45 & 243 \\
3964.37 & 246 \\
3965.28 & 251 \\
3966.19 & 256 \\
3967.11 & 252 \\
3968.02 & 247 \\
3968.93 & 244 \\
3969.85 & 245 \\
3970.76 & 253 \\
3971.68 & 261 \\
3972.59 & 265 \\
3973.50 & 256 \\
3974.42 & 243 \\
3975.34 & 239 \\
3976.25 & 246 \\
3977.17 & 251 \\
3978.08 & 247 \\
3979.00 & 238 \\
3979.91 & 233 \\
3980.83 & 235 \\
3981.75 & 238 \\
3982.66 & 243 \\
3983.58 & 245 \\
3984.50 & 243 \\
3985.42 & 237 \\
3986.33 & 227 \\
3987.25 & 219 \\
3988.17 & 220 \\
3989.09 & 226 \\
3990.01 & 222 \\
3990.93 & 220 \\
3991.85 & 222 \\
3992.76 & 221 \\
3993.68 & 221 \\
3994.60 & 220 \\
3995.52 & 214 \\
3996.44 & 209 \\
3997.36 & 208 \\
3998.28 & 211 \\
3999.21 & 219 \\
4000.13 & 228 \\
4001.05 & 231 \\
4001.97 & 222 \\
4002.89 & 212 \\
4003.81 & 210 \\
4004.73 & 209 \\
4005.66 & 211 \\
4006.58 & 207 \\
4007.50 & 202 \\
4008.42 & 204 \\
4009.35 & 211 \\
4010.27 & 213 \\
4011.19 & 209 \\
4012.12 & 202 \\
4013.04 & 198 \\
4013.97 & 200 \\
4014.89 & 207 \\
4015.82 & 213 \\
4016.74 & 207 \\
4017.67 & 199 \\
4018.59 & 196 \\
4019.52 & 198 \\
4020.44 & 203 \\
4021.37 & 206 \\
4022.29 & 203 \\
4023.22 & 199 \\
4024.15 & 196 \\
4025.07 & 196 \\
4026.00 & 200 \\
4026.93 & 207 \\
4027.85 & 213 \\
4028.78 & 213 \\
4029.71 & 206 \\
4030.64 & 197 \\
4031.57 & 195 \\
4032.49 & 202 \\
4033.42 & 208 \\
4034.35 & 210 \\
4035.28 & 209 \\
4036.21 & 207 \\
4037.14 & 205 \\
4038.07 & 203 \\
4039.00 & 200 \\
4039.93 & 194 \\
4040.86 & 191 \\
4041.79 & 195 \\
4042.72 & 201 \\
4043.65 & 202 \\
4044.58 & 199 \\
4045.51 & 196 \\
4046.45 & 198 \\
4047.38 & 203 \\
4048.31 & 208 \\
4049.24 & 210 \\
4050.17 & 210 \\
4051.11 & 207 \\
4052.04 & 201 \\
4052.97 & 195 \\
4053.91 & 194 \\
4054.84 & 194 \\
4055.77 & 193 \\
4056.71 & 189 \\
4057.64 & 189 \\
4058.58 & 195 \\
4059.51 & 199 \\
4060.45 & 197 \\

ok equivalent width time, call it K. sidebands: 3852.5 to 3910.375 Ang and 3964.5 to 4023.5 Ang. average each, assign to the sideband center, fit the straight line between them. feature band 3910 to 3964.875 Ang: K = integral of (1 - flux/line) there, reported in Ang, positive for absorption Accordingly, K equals 2.80 Ang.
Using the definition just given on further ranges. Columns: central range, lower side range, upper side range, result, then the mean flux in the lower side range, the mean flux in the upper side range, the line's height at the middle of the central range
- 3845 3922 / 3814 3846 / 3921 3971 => -2.9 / 255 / 229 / 243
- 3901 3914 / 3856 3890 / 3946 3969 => 0.4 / 260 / 238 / 251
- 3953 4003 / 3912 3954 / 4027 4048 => -4.6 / 225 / 202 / 215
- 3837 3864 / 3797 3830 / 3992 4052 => -0.9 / 254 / 206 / 246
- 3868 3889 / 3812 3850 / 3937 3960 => -1.3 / 255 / 230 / 245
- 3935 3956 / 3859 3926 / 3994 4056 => 0.5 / 250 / 205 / 232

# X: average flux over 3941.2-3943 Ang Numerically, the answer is 222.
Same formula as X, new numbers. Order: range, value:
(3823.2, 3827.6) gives 251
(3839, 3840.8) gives 254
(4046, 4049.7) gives 205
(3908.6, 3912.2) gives 230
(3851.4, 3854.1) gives 249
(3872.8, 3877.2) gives 246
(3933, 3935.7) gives 220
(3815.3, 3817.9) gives 244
